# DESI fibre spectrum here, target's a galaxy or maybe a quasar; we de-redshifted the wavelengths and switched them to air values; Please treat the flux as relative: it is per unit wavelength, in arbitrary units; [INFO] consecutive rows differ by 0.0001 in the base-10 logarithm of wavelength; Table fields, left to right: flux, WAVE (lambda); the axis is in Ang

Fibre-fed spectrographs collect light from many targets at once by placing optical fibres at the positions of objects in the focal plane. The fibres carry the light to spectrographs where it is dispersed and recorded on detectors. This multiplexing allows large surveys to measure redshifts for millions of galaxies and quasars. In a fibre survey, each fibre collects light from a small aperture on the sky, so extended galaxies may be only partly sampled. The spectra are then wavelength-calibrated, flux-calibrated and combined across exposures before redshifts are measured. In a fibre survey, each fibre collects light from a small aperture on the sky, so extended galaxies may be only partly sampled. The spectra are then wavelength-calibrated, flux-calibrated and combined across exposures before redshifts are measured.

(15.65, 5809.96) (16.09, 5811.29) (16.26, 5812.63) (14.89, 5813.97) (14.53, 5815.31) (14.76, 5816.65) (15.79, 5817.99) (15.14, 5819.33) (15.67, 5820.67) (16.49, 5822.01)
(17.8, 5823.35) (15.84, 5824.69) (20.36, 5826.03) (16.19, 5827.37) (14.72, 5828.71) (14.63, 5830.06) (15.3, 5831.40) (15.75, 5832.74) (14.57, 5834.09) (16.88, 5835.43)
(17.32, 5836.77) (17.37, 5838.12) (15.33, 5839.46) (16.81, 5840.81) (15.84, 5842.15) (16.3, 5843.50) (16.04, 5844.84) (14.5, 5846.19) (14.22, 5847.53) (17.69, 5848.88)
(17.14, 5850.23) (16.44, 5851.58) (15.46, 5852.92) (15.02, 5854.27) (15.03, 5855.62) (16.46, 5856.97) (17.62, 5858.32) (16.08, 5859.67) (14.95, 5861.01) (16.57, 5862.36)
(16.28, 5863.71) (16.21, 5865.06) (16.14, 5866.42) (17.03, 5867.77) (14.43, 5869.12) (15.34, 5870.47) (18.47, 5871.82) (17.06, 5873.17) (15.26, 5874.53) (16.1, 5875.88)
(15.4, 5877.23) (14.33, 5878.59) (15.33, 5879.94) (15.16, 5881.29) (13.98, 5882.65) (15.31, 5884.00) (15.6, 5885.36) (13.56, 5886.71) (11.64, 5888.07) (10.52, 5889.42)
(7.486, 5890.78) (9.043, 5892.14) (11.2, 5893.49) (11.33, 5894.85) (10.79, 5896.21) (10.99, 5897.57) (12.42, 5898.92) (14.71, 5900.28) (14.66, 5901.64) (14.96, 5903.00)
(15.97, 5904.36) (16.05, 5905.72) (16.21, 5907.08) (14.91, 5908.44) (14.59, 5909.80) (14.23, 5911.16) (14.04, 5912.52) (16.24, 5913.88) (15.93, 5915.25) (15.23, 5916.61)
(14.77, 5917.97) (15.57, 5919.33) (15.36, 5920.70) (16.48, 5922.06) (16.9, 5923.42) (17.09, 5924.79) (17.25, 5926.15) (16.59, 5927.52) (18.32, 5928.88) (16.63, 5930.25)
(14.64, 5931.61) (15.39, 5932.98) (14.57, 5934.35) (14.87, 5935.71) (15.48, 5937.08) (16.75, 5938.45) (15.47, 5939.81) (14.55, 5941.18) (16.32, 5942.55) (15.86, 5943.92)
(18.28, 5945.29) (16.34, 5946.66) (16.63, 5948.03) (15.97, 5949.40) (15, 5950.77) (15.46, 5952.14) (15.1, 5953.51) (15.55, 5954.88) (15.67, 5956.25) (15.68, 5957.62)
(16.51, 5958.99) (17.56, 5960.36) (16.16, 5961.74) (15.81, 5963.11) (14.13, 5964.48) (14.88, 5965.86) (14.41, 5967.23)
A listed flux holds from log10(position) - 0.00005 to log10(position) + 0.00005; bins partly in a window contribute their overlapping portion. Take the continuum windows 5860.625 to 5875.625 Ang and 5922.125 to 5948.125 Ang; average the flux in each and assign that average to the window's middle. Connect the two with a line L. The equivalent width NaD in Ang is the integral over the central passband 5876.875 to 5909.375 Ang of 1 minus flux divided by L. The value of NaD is 5.6 Ang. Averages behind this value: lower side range 16.2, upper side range 16.2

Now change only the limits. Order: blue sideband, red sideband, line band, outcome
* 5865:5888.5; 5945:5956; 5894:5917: 1.95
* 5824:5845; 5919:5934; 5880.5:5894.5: 3.39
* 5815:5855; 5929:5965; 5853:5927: 5.17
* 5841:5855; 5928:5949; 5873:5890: 1.53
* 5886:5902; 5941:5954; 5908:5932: -3.79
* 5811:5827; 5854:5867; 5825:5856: 0.10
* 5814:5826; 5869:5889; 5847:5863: -0.65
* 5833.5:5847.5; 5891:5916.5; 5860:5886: -1.57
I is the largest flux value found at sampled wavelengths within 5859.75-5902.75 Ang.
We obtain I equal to 18.47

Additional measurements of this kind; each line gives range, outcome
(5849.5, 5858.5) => 17.62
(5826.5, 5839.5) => 17.37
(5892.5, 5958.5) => 18.32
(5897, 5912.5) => 16.21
